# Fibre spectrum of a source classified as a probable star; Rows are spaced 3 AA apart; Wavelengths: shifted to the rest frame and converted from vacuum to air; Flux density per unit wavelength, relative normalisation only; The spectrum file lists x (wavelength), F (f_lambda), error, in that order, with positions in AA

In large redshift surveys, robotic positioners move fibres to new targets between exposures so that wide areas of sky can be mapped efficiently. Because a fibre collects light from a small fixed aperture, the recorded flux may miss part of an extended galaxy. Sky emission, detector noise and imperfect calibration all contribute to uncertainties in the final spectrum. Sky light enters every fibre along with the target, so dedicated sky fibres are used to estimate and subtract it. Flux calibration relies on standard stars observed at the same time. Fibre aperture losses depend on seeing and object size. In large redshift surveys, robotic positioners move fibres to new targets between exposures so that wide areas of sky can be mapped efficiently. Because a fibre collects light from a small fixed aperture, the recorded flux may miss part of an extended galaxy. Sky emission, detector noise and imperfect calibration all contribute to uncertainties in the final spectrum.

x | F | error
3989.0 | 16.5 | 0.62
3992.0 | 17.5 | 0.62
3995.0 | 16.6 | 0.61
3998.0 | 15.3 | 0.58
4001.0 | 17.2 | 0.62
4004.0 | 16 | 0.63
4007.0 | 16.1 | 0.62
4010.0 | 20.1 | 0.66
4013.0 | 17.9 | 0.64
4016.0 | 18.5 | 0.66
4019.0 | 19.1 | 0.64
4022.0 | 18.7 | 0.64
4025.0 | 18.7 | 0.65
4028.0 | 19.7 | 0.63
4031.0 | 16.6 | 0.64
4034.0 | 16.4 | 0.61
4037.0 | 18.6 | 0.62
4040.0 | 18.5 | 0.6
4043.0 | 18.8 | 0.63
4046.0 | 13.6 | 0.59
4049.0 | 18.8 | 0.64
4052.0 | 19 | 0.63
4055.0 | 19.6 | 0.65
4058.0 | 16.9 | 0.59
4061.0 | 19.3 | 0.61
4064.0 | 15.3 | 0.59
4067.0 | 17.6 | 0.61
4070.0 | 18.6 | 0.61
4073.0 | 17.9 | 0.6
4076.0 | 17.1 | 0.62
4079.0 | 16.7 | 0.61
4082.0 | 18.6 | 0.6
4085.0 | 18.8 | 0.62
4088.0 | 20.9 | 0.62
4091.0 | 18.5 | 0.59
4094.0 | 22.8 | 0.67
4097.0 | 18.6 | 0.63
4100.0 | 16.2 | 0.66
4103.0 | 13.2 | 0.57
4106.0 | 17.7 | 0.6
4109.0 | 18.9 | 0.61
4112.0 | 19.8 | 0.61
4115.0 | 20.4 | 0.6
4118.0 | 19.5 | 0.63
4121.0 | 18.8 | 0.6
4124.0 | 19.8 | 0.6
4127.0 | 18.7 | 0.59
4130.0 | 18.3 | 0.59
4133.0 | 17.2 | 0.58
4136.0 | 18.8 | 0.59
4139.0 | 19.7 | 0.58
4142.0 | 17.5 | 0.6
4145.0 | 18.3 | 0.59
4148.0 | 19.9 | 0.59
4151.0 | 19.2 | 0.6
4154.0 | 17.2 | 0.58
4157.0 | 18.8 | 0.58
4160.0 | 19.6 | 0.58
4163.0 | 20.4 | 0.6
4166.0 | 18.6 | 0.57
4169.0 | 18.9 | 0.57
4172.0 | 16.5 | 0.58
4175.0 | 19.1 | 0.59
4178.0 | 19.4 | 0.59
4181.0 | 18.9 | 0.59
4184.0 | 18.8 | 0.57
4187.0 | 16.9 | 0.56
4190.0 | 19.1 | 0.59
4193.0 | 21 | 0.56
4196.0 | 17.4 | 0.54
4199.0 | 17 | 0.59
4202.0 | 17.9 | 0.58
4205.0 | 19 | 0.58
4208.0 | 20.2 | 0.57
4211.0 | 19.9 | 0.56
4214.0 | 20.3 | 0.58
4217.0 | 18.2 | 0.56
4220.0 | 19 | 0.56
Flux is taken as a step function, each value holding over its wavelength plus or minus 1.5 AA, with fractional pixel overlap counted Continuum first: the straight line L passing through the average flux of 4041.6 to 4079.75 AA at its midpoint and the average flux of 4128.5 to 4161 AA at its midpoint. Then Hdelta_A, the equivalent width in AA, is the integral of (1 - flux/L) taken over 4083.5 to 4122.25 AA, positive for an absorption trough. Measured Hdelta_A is -1.42 AA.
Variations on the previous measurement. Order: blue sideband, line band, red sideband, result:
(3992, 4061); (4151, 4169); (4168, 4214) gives -0.4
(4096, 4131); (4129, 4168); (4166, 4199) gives -0.7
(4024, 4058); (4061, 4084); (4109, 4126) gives 1.3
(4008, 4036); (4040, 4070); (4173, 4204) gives 1.1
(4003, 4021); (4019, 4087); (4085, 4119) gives 1.5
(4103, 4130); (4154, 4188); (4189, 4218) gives 0.5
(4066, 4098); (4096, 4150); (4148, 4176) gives 1.0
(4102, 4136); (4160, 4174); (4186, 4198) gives -0.1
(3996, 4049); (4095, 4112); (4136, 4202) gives 0.8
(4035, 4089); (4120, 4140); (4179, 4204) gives -0.6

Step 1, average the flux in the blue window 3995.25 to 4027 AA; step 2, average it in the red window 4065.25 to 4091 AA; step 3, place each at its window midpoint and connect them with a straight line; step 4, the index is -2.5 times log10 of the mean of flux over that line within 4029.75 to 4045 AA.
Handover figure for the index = 0.017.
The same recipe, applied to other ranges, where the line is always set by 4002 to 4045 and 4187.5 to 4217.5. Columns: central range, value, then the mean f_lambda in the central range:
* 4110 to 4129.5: -0.050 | 19.4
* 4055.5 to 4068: 0.049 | 17.4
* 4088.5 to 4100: -0.065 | 19.6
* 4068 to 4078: 0.031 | 17.8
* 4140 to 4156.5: 0.012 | 18.5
